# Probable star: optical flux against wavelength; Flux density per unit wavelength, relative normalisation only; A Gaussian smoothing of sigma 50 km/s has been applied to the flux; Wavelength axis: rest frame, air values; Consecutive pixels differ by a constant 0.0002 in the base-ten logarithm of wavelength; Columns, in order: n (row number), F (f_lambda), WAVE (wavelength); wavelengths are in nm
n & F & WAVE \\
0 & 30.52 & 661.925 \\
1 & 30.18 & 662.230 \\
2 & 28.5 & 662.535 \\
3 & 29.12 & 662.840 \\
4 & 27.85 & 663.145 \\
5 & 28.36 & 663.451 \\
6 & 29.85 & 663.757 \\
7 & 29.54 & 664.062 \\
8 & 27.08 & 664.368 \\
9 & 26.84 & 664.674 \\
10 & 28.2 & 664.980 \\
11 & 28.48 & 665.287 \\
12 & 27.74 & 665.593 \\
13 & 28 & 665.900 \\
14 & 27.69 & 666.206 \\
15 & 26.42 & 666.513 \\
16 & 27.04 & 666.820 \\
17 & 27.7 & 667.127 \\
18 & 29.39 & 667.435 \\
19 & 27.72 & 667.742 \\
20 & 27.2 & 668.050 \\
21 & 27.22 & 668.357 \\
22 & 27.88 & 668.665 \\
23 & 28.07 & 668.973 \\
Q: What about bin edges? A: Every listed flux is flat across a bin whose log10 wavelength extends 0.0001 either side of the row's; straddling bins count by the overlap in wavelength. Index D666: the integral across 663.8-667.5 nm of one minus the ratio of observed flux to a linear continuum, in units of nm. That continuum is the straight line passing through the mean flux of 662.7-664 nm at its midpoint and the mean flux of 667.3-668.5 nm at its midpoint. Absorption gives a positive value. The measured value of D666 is 0.06 nm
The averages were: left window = 28.8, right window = 27.9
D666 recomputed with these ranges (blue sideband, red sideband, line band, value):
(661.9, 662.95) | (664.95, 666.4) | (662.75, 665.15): 0.04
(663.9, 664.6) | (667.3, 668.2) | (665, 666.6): 0.02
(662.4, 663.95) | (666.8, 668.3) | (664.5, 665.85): 0.02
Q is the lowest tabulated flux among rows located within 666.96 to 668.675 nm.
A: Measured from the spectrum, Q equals 27.2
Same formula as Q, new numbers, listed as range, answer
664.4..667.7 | 26.42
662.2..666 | 26.84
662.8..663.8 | 27.85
